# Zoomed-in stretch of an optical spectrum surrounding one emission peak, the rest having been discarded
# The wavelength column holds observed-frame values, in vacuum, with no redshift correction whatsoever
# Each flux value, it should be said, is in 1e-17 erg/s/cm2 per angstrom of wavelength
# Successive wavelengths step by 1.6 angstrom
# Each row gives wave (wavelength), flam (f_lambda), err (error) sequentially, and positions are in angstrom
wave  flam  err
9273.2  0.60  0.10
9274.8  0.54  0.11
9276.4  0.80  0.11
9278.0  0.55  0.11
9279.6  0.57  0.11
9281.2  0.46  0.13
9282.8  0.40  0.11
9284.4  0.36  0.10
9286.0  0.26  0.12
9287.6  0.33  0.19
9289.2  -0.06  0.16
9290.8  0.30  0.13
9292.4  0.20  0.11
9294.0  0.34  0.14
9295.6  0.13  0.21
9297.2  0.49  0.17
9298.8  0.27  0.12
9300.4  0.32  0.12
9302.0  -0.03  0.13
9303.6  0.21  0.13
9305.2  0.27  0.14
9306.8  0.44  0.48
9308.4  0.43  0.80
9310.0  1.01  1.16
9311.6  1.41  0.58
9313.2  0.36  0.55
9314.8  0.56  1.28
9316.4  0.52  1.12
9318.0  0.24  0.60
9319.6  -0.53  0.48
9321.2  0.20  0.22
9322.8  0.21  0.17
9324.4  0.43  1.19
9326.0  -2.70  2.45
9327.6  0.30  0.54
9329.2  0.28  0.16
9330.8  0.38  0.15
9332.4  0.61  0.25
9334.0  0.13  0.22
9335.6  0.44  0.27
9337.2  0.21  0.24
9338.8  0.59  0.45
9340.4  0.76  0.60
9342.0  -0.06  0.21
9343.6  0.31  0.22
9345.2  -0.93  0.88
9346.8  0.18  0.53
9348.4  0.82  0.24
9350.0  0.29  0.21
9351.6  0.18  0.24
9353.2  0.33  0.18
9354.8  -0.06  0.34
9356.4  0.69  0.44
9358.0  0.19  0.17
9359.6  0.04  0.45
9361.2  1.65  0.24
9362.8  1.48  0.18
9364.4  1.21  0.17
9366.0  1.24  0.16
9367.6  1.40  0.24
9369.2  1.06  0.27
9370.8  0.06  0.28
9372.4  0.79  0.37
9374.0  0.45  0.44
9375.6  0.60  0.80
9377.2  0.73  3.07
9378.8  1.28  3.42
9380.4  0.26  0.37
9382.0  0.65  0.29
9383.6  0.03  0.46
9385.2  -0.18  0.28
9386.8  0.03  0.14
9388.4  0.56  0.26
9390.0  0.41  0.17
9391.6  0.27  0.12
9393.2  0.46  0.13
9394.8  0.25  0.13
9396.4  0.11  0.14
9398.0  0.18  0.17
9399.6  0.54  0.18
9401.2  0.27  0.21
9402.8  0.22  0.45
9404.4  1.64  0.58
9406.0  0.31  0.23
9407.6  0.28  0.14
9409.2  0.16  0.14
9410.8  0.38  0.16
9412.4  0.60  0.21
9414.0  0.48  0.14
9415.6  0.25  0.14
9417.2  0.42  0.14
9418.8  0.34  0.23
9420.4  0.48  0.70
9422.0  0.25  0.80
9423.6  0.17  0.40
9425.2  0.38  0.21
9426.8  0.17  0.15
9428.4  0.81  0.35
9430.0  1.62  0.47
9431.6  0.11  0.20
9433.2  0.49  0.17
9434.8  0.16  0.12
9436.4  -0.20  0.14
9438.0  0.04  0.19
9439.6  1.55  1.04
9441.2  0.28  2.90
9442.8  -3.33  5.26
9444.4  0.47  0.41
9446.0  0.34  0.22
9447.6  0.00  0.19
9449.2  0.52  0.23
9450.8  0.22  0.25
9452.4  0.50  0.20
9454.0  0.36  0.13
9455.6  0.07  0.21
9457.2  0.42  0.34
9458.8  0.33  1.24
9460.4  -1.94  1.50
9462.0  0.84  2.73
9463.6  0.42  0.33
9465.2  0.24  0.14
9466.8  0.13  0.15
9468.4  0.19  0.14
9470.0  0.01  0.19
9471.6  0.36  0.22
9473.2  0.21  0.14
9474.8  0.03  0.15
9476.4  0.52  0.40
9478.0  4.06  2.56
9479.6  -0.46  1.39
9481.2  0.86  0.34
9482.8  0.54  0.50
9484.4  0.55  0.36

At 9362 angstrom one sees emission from [O III] 5007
